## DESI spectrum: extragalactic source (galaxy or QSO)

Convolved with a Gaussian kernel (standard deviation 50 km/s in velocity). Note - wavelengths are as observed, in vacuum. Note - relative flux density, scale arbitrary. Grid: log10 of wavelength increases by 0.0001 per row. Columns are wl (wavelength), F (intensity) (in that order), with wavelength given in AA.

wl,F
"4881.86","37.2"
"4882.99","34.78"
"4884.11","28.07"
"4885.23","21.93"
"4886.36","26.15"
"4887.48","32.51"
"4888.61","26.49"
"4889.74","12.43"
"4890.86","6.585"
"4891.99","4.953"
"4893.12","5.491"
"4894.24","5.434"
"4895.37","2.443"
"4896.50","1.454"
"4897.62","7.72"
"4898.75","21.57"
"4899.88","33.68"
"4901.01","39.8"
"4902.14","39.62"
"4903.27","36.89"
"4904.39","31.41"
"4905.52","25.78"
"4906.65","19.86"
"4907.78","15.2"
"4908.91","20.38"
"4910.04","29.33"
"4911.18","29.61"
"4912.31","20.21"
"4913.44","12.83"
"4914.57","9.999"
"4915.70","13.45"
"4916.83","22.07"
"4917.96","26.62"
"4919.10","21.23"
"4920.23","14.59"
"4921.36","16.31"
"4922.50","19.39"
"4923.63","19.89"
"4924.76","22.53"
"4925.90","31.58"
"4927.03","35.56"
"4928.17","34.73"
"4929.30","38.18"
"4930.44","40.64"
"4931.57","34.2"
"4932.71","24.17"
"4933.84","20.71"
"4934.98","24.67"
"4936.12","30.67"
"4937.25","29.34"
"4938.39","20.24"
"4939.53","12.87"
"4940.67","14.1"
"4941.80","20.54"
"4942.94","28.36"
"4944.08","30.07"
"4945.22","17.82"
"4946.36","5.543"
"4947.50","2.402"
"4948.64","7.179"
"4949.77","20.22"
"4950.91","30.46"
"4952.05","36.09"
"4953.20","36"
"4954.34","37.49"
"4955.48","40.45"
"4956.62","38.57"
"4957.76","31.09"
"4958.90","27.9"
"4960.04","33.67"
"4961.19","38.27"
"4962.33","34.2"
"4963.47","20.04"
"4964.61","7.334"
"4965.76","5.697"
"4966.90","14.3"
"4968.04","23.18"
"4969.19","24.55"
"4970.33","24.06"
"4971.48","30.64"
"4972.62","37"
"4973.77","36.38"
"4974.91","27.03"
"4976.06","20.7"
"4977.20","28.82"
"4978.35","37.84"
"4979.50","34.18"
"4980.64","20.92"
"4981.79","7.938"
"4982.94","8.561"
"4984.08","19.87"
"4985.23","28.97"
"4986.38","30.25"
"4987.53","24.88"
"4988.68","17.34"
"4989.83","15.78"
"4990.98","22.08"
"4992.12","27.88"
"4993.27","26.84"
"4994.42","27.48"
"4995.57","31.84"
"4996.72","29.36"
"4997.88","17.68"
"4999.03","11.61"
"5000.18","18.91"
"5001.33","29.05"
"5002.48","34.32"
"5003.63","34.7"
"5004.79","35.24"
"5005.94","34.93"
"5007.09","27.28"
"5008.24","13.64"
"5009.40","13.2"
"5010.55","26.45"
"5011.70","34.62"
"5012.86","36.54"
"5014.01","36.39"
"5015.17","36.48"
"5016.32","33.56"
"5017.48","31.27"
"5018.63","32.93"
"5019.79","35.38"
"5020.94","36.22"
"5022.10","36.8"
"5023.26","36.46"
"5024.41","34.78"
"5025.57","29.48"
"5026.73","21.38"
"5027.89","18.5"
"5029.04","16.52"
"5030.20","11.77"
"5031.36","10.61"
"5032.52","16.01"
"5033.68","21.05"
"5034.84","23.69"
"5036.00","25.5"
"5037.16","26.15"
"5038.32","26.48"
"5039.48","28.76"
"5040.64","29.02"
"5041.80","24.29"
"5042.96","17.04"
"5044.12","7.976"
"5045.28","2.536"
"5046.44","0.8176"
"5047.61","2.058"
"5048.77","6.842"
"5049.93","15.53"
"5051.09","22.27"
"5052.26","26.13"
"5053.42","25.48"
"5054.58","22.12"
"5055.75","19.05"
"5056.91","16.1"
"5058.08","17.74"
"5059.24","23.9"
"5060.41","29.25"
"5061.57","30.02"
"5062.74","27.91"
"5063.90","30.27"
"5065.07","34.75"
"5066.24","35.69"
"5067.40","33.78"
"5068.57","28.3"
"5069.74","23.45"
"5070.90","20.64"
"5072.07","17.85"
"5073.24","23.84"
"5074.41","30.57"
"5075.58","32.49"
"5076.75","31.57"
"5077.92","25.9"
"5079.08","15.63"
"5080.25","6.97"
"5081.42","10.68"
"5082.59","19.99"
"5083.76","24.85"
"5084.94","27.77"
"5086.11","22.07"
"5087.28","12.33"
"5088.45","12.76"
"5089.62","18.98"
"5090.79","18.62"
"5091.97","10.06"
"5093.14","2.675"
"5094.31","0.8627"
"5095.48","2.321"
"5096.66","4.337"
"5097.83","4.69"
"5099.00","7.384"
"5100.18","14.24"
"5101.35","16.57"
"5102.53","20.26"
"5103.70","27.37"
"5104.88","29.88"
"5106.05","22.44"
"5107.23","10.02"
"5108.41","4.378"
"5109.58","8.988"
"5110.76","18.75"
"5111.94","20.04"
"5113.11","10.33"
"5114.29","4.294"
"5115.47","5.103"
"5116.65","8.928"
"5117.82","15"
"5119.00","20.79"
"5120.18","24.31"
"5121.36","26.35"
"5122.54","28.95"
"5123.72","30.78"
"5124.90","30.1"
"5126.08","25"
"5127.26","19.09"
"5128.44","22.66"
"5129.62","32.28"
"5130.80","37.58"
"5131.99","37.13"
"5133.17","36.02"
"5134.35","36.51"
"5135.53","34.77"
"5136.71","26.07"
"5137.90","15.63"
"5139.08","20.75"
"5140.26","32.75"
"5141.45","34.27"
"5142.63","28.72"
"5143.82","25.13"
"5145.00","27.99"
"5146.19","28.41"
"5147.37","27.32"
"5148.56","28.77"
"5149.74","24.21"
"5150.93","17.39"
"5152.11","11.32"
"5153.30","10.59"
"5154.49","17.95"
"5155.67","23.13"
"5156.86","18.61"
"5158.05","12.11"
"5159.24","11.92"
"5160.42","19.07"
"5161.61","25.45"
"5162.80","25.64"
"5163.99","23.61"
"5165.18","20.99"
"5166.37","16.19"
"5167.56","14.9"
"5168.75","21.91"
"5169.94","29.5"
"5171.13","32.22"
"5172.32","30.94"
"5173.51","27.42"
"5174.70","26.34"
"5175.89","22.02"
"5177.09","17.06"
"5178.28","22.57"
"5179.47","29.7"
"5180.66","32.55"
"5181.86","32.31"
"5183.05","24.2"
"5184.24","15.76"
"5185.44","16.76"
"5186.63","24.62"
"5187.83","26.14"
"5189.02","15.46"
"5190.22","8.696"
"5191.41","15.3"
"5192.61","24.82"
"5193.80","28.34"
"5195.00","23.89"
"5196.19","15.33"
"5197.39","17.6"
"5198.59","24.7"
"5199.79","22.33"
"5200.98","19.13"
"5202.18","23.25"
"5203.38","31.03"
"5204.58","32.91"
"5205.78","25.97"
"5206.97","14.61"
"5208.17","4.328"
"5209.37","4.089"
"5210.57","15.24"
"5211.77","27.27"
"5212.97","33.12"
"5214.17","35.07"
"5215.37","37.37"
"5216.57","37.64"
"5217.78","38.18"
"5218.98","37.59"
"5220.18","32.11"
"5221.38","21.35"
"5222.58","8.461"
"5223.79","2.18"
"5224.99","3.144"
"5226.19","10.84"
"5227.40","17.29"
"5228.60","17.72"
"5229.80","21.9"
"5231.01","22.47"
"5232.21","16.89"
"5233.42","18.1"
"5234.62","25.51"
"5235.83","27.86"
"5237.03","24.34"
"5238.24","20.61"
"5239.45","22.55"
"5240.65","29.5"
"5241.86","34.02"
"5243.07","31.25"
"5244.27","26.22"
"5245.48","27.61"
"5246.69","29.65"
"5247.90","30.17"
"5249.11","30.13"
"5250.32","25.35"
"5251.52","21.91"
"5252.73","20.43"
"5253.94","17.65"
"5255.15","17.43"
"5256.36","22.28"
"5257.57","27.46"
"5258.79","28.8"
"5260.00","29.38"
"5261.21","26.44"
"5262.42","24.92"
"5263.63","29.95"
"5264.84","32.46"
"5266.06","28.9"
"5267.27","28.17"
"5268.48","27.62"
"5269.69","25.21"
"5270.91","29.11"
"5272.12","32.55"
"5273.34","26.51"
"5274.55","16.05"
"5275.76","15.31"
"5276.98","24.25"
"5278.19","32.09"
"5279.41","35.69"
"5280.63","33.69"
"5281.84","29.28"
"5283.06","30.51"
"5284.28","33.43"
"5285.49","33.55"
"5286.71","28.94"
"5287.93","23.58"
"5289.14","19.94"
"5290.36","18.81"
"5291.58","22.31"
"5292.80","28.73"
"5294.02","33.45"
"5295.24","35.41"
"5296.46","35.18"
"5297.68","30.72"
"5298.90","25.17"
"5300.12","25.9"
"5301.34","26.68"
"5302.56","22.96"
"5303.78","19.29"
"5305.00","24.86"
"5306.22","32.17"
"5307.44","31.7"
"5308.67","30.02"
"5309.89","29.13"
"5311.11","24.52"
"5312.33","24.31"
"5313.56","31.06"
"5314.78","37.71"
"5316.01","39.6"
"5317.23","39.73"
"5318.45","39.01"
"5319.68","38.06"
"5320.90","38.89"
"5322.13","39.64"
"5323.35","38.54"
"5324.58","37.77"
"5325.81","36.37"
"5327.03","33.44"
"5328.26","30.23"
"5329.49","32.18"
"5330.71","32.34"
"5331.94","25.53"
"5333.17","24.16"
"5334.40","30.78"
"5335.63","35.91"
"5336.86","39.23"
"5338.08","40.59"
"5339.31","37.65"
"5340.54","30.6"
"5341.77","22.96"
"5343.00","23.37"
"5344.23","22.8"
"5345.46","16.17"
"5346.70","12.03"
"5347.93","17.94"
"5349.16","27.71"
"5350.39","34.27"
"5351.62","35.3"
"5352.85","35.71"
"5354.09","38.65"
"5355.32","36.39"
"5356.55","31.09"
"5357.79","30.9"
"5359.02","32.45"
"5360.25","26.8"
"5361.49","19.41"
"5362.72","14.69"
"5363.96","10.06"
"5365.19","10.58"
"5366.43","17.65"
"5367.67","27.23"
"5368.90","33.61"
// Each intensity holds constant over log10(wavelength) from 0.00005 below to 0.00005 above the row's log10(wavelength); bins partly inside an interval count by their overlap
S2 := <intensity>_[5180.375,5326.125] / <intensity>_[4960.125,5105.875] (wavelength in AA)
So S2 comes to 1.1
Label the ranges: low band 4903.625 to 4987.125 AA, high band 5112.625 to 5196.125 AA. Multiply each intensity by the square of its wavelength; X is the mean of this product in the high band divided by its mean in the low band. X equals 1.0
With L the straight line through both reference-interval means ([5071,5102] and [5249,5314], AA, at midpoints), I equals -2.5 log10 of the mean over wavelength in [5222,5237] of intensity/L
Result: 0.425 mag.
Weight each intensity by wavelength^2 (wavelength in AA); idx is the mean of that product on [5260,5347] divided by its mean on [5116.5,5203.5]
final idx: 1.32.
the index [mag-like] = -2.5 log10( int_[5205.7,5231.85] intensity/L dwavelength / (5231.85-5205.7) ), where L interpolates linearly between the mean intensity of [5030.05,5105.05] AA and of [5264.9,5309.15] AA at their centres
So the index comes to 0.19 mag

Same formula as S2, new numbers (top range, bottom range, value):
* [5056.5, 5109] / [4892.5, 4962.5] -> 0.82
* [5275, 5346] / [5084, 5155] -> 1.51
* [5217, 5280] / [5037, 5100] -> 1.28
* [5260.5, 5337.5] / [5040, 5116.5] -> 1.67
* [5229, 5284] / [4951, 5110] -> 1.13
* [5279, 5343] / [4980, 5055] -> 1.32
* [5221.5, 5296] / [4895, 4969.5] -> 1.04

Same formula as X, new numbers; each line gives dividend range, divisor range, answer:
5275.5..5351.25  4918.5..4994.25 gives 1.38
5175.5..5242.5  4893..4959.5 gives 1.06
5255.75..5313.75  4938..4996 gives 1.28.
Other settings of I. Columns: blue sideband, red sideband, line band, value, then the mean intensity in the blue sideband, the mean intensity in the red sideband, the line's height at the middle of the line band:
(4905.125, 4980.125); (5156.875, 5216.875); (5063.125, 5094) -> 0.09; 24.8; 22.7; 23.6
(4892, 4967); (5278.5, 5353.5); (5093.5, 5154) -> 0.28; 23.3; 30.3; 26.8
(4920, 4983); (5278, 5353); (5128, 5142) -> -0.10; 25.4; 30.3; 27.8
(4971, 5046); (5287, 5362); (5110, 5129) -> 0.37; 25.6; 30.1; 27.2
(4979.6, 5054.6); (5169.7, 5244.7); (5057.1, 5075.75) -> -0.16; 23.7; 23.1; 23.6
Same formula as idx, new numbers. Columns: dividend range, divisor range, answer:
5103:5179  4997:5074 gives 0.97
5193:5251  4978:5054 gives 1.06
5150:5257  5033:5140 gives 1.15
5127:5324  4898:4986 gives 1.14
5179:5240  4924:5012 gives 0.95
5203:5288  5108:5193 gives 1.16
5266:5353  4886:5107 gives 1.46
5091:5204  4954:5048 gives 0.89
